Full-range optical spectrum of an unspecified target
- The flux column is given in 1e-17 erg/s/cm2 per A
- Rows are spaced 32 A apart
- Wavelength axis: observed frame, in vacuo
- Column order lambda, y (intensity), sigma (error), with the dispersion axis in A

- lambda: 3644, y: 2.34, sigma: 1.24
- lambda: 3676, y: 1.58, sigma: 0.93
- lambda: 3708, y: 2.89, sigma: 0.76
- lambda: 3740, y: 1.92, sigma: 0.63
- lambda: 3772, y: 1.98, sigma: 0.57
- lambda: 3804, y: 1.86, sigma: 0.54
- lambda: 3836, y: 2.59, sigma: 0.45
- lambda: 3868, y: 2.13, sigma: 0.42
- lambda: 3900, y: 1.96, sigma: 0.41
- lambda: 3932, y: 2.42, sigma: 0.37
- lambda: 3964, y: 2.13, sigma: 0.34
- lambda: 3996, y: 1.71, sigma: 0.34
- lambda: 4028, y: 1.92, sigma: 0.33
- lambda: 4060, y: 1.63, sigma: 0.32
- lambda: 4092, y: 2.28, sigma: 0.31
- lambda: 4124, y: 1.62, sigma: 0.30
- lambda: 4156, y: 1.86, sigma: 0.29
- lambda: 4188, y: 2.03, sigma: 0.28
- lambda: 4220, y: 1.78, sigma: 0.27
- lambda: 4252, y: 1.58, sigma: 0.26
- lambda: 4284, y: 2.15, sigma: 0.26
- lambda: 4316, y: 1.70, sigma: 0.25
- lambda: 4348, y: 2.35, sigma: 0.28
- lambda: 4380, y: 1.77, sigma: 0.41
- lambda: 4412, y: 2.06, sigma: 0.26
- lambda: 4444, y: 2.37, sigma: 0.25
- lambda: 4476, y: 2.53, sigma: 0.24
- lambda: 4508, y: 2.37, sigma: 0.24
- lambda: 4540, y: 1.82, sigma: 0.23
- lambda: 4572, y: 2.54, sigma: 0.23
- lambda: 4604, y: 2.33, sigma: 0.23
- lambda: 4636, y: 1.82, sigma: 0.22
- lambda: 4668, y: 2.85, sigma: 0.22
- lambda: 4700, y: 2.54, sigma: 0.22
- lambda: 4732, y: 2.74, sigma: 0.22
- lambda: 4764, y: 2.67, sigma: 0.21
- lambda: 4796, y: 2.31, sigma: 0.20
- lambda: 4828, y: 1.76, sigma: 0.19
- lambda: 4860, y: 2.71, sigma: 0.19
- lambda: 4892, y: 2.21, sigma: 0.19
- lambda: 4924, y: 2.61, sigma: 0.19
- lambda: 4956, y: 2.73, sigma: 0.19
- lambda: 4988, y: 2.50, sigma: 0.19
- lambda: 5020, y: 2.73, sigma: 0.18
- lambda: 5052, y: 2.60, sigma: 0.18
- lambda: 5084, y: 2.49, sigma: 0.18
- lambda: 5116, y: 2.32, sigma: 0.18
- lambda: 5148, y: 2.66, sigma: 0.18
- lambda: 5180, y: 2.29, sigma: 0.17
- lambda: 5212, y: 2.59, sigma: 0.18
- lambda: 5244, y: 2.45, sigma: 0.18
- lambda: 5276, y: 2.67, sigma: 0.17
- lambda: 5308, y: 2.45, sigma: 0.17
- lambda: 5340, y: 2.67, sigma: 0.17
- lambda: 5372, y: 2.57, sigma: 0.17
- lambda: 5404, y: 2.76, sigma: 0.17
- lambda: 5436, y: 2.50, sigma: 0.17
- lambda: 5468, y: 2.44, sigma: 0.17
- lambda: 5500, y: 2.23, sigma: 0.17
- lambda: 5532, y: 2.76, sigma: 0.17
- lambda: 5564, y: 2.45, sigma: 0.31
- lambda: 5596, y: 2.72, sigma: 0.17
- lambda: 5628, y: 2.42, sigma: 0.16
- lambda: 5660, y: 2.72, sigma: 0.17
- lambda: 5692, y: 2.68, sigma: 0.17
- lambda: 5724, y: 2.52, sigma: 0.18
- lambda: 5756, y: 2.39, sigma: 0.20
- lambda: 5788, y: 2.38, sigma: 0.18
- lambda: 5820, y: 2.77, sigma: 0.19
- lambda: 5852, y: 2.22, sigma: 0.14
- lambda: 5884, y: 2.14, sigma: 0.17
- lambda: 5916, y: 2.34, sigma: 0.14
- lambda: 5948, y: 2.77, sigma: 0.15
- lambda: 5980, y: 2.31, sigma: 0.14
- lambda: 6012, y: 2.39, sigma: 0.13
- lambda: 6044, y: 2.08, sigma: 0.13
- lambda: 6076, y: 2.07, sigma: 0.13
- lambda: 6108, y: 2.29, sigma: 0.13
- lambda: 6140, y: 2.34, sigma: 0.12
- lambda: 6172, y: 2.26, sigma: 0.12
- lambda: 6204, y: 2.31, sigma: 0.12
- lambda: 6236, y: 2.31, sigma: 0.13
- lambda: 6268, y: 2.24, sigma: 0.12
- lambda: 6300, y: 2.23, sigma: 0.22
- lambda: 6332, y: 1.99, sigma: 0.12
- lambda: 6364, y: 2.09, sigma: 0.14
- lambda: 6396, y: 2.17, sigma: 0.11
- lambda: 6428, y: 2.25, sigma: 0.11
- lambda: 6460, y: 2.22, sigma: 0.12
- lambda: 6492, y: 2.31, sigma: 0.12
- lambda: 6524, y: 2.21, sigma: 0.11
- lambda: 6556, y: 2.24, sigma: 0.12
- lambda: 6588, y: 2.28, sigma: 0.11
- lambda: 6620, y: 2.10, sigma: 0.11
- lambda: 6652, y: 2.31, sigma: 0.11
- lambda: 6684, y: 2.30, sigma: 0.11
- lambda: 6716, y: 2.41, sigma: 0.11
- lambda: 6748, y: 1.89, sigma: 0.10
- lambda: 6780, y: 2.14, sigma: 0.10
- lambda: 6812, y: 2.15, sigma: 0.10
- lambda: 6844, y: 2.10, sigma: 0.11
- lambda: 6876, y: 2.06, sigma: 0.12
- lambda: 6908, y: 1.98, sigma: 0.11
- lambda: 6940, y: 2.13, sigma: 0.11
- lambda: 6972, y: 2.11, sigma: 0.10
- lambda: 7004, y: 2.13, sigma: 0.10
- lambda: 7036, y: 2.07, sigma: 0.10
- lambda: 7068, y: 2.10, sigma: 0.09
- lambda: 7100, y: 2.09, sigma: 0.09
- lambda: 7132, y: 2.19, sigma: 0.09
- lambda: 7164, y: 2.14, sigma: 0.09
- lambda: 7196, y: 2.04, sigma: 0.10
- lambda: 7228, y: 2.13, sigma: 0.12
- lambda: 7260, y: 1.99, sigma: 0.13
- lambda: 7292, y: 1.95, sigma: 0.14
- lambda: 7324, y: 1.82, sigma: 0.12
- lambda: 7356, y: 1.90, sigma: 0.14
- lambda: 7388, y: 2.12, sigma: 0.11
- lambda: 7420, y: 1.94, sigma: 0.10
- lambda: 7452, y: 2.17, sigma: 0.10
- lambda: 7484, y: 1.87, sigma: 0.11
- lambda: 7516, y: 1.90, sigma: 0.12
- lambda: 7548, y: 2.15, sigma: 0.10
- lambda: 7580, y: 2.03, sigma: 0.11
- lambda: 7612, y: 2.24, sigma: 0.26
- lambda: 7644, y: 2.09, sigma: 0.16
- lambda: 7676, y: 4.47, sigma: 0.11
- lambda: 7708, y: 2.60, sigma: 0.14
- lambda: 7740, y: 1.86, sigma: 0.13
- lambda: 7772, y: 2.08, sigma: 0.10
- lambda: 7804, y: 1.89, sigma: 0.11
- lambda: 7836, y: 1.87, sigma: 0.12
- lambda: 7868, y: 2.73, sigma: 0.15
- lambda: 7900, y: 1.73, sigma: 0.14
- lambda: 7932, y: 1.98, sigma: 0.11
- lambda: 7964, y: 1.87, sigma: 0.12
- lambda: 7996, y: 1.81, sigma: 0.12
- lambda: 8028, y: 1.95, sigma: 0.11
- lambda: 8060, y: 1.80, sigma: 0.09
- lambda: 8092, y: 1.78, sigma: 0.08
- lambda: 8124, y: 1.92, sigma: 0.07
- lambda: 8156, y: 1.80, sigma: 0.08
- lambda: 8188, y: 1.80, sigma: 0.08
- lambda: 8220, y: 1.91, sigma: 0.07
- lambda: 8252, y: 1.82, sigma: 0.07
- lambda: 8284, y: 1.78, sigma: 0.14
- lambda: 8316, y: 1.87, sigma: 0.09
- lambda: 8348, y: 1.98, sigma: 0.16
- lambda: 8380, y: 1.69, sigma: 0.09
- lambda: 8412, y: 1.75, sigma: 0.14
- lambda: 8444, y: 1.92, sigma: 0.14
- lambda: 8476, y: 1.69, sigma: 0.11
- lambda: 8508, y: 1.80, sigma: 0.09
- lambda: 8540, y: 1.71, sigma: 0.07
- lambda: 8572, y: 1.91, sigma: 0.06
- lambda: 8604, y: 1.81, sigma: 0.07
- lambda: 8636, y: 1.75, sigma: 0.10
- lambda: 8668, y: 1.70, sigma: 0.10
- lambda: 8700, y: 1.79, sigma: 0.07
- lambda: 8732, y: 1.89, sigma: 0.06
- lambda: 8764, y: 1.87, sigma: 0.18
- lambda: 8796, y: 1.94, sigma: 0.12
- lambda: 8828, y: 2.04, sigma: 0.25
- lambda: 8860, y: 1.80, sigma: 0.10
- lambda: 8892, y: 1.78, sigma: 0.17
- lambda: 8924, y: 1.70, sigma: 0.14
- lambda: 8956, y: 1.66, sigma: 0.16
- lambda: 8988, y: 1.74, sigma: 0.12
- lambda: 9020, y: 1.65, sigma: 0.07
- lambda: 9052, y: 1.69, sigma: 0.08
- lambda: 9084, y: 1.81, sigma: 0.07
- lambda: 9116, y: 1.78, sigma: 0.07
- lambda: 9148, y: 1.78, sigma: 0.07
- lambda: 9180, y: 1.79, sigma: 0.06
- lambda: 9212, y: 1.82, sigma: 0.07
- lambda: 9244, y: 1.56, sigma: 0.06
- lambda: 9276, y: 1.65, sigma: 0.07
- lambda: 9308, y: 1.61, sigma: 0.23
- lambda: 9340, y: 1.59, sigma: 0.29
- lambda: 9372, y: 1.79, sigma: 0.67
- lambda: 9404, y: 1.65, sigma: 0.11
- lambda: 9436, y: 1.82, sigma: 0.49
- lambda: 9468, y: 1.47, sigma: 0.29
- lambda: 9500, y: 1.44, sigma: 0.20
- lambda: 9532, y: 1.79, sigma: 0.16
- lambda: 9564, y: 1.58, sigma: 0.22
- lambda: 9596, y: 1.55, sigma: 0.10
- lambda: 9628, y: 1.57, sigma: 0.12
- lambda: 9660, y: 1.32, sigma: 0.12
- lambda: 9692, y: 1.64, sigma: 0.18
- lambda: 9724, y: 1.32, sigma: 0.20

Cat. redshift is 0.17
